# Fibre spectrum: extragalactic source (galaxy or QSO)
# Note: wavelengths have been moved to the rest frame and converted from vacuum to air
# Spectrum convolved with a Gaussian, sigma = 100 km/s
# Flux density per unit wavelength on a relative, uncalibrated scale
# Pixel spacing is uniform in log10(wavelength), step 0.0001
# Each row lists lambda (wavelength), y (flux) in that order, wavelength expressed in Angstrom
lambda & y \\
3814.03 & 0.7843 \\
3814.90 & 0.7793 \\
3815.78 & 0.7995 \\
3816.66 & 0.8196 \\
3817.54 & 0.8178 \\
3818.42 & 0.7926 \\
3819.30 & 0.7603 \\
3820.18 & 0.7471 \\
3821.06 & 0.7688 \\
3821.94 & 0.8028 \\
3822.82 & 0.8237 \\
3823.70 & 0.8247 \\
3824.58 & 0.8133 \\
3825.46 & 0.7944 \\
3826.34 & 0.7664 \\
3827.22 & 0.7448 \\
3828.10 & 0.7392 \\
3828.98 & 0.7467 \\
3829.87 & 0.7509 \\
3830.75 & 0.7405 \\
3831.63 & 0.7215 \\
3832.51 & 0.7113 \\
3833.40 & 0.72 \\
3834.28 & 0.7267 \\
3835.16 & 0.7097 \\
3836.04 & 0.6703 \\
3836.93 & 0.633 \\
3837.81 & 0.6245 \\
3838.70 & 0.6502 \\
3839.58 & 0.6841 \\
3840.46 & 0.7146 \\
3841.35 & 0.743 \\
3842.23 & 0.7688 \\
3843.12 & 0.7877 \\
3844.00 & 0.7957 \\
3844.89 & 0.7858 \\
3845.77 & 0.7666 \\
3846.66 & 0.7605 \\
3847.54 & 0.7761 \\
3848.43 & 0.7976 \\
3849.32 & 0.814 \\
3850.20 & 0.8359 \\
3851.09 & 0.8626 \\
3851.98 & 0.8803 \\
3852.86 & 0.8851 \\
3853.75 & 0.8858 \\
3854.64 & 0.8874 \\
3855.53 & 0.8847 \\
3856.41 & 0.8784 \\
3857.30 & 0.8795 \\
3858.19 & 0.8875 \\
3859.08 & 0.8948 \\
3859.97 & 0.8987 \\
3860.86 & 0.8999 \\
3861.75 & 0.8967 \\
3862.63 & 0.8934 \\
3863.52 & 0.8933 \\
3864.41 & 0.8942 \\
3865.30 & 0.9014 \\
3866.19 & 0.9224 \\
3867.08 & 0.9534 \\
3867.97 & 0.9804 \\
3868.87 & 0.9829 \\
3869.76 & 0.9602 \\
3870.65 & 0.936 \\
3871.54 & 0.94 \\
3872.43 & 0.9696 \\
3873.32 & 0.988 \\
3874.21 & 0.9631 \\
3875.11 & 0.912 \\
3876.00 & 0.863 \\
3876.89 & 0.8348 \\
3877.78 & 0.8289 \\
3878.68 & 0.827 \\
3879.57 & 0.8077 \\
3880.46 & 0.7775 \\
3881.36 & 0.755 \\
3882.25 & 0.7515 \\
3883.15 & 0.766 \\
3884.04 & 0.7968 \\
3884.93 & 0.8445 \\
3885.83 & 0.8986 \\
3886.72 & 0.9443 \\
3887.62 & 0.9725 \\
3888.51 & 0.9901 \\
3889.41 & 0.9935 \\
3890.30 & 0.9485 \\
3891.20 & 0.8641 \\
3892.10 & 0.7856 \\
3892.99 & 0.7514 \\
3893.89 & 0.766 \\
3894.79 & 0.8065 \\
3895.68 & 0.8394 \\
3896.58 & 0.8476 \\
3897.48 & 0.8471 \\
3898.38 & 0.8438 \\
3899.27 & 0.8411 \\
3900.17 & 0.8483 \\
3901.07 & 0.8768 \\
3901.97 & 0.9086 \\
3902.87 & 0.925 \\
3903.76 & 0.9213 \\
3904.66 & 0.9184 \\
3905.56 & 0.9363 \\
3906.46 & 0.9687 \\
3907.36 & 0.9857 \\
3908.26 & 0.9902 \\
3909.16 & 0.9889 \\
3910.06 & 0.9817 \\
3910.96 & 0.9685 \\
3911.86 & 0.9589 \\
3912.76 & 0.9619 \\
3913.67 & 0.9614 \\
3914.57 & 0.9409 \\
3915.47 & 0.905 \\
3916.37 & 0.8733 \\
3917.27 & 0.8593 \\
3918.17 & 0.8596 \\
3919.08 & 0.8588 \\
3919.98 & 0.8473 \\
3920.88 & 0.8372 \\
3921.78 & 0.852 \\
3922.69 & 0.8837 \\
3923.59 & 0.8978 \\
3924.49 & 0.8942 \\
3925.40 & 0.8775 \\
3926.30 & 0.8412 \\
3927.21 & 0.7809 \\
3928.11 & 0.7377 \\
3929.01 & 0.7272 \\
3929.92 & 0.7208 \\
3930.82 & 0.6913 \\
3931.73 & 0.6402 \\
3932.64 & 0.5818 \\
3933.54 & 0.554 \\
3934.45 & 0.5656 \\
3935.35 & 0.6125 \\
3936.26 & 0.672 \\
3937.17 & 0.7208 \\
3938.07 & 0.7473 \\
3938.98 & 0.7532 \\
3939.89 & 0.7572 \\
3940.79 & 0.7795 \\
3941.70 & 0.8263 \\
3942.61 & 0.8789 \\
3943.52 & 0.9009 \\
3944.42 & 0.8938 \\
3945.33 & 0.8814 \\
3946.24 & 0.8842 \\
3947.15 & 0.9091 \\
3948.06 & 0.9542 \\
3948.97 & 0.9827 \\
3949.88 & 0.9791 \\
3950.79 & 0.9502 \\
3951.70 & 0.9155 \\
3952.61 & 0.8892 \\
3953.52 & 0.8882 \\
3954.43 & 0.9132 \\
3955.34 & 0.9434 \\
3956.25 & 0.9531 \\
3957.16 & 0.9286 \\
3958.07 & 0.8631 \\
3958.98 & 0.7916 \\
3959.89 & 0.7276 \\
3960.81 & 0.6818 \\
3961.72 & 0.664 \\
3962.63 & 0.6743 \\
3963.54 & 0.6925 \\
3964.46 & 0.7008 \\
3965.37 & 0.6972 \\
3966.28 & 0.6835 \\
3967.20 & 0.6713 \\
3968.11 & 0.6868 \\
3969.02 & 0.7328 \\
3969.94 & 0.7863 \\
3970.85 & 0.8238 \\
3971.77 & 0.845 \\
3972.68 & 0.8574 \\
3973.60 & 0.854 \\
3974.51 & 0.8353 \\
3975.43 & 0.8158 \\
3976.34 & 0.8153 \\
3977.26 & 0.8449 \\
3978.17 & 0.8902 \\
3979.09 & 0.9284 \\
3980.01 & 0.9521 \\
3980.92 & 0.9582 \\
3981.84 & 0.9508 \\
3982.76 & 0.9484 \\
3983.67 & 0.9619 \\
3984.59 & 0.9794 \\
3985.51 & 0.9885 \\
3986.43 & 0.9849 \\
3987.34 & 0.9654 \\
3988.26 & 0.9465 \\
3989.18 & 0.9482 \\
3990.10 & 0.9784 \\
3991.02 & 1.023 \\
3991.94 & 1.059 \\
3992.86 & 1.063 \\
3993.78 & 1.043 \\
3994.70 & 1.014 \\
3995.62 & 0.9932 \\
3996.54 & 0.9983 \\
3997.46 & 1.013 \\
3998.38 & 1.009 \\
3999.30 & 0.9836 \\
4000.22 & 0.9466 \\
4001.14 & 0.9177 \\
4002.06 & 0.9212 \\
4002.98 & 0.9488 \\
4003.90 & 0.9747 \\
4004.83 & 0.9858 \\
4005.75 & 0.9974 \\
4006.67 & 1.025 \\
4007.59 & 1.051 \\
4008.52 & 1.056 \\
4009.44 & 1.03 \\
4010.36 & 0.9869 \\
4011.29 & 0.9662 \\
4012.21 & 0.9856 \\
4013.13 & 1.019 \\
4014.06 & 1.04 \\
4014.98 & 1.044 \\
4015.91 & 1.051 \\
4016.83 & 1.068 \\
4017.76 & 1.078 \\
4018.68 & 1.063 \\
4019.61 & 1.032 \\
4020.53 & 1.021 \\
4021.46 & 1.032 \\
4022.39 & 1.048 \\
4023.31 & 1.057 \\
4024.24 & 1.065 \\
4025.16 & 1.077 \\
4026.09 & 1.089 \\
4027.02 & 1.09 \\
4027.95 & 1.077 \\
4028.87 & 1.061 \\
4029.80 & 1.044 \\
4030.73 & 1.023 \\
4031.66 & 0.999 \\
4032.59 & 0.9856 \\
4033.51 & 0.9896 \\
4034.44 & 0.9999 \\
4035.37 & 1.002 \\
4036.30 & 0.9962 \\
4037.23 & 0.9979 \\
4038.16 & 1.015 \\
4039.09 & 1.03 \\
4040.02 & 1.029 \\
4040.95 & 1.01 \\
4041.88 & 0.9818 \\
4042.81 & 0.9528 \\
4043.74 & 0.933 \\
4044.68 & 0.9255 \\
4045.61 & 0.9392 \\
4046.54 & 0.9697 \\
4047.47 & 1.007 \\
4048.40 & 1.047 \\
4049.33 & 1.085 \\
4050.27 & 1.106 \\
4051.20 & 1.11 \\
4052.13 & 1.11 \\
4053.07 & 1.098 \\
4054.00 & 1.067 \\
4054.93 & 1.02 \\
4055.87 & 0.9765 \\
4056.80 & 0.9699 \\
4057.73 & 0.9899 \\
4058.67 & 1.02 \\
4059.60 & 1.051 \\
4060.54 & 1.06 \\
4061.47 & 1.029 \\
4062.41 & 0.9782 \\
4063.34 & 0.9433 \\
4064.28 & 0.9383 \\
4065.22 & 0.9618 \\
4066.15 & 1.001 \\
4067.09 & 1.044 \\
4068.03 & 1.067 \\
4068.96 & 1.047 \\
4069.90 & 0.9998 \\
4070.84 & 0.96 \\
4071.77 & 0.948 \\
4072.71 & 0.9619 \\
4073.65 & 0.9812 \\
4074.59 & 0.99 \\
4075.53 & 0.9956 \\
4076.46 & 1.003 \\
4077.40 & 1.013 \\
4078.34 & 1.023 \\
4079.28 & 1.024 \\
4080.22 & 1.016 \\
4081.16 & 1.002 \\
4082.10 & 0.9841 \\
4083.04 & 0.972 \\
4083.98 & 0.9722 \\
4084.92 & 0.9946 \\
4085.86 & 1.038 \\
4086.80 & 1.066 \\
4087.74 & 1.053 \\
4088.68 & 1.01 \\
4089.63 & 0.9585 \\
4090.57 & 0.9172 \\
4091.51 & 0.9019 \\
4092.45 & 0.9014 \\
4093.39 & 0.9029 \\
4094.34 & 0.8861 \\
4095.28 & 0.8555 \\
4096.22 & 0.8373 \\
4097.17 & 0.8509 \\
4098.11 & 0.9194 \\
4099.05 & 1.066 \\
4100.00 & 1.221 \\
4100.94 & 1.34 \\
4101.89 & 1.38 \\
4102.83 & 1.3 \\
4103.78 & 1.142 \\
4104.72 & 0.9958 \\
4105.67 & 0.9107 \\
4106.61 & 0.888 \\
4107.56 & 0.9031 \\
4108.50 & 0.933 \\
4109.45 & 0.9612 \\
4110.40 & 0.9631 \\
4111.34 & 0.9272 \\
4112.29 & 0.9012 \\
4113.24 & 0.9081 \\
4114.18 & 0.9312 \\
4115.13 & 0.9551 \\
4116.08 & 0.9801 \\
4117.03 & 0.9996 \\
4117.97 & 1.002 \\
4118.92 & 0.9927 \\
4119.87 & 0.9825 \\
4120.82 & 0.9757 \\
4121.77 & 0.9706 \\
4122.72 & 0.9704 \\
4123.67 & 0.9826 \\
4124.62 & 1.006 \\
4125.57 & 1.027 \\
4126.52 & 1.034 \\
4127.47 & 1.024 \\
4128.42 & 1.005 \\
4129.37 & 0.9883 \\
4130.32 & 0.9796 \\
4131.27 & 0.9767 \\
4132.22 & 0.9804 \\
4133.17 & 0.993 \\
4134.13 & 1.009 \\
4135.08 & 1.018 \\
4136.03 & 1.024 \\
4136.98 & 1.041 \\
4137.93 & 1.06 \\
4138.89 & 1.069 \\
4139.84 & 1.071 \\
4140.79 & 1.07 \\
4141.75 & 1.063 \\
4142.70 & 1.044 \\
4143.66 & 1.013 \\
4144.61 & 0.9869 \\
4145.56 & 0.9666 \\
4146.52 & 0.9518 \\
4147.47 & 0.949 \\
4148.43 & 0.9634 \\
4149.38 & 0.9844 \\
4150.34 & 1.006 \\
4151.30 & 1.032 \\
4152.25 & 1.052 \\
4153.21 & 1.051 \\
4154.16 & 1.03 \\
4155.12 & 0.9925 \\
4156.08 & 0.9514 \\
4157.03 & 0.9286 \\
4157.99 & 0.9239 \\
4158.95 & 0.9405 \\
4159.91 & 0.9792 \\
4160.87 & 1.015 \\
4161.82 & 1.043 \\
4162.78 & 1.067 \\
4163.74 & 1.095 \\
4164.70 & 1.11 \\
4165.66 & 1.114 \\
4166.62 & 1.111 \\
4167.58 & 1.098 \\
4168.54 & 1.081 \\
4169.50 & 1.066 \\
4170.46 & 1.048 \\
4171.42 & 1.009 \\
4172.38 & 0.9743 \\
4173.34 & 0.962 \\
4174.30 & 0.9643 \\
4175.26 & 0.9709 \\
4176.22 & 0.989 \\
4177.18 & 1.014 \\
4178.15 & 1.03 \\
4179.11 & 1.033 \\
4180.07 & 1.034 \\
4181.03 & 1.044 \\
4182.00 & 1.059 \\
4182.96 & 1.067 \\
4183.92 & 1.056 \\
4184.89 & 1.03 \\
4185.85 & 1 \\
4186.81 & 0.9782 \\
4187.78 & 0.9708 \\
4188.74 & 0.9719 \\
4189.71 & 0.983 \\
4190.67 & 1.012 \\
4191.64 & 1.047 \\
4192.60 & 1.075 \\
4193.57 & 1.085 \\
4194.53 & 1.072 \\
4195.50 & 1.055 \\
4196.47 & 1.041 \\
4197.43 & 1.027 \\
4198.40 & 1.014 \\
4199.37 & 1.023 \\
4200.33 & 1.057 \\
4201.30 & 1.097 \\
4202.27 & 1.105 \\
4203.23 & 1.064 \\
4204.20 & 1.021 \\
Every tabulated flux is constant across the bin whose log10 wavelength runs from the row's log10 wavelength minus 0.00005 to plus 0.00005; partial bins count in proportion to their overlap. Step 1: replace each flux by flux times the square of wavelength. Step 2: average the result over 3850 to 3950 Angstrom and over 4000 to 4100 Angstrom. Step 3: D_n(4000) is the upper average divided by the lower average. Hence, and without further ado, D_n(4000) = 1.26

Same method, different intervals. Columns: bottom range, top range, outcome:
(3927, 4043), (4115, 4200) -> 1.21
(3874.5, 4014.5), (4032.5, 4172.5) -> 1.24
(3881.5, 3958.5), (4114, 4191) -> 1.33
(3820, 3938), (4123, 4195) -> 1.41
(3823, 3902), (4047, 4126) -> 1.35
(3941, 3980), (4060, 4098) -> 1.24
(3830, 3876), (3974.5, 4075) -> 1.31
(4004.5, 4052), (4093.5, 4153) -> 1.02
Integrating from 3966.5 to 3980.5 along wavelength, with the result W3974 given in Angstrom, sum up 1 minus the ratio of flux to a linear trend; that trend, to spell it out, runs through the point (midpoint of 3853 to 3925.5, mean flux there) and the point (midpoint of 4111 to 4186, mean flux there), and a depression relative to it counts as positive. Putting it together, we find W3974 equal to 1.7 Angstrom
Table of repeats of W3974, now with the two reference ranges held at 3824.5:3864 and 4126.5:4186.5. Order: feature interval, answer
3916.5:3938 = 2.24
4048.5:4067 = -1.57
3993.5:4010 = -1.60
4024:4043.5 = -1.96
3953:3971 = 2.10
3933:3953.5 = 1.07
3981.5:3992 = -0.93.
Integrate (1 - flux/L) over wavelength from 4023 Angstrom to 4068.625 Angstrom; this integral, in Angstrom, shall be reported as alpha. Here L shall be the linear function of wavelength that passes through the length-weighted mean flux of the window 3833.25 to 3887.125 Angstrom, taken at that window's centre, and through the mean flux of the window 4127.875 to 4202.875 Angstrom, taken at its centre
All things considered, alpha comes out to -3.4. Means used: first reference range 0.838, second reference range 1.02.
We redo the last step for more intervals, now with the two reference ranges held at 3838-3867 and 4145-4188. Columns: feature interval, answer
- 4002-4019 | -1.7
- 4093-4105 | -1.0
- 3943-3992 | 1.8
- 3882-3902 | 0.0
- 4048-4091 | -2.4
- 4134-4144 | -0.4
